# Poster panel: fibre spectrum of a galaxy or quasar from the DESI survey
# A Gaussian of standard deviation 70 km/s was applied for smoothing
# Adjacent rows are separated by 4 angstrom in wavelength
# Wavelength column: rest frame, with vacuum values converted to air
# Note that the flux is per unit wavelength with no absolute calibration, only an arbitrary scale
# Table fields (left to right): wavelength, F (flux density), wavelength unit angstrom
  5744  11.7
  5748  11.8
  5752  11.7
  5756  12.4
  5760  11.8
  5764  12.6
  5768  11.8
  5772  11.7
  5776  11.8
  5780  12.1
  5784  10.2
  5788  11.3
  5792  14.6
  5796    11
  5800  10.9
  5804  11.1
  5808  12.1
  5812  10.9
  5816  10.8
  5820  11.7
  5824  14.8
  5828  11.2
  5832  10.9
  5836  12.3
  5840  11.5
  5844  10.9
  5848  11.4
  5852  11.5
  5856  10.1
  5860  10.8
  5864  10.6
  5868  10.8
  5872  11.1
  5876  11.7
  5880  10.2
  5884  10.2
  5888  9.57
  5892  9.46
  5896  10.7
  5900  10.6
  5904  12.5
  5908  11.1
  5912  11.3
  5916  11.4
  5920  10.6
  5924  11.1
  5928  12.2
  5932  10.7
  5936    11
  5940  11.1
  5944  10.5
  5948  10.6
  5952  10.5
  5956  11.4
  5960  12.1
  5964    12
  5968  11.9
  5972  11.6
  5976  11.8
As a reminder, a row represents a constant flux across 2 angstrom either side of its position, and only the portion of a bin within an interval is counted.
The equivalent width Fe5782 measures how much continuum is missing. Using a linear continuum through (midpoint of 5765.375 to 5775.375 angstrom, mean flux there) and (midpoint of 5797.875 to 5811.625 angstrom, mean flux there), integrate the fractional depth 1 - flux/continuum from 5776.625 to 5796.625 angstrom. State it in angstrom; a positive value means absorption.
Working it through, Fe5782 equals -0.56 angstrom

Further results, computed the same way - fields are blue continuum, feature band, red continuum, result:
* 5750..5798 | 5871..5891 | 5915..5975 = 1.8 angstrom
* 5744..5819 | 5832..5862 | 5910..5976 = 0.9 angstrom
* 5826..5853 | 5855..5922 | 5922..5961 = 2.9 angstrom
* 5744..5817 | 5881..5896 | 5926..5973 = 2.0 angstrom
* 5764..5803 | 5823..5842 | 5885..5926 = -1.0 angstrom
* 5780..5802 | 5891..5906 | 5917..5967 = 0.5 angstrom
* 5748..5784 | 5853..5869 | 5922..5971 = 1.3 angstrom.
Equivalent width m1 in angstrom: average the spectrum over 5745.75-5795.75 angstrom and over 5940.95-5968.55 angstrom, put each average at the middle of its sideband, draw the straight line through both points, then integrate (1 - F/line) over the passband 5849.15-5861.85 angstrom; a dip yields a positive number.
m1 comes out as 0.9 angstrom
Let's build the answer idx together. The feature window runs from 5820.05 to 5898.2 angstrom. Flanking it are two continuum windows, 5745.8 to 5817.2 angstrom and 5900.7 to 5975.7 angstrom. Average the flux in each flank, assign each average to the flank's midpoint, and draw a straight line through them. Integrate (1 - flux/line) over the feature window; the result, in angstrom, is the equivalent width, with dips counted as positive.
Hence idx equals 3.1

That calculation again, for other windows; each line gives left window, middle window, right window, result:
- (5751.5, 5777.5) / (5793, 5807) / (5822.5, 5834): 0.9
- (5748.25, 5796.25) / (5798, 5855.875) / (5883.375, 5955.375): 0.1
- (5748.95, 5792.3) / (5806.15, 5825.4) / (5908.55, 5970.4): -0.4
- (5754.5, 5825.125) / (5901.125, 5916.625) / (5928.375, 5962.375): -0.4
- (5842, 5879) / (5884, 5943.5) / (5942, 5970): 1.2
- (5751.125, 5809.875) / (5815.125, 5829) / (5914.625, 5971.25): -0.8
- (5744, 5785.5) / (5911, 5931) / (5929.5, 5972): 0.0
